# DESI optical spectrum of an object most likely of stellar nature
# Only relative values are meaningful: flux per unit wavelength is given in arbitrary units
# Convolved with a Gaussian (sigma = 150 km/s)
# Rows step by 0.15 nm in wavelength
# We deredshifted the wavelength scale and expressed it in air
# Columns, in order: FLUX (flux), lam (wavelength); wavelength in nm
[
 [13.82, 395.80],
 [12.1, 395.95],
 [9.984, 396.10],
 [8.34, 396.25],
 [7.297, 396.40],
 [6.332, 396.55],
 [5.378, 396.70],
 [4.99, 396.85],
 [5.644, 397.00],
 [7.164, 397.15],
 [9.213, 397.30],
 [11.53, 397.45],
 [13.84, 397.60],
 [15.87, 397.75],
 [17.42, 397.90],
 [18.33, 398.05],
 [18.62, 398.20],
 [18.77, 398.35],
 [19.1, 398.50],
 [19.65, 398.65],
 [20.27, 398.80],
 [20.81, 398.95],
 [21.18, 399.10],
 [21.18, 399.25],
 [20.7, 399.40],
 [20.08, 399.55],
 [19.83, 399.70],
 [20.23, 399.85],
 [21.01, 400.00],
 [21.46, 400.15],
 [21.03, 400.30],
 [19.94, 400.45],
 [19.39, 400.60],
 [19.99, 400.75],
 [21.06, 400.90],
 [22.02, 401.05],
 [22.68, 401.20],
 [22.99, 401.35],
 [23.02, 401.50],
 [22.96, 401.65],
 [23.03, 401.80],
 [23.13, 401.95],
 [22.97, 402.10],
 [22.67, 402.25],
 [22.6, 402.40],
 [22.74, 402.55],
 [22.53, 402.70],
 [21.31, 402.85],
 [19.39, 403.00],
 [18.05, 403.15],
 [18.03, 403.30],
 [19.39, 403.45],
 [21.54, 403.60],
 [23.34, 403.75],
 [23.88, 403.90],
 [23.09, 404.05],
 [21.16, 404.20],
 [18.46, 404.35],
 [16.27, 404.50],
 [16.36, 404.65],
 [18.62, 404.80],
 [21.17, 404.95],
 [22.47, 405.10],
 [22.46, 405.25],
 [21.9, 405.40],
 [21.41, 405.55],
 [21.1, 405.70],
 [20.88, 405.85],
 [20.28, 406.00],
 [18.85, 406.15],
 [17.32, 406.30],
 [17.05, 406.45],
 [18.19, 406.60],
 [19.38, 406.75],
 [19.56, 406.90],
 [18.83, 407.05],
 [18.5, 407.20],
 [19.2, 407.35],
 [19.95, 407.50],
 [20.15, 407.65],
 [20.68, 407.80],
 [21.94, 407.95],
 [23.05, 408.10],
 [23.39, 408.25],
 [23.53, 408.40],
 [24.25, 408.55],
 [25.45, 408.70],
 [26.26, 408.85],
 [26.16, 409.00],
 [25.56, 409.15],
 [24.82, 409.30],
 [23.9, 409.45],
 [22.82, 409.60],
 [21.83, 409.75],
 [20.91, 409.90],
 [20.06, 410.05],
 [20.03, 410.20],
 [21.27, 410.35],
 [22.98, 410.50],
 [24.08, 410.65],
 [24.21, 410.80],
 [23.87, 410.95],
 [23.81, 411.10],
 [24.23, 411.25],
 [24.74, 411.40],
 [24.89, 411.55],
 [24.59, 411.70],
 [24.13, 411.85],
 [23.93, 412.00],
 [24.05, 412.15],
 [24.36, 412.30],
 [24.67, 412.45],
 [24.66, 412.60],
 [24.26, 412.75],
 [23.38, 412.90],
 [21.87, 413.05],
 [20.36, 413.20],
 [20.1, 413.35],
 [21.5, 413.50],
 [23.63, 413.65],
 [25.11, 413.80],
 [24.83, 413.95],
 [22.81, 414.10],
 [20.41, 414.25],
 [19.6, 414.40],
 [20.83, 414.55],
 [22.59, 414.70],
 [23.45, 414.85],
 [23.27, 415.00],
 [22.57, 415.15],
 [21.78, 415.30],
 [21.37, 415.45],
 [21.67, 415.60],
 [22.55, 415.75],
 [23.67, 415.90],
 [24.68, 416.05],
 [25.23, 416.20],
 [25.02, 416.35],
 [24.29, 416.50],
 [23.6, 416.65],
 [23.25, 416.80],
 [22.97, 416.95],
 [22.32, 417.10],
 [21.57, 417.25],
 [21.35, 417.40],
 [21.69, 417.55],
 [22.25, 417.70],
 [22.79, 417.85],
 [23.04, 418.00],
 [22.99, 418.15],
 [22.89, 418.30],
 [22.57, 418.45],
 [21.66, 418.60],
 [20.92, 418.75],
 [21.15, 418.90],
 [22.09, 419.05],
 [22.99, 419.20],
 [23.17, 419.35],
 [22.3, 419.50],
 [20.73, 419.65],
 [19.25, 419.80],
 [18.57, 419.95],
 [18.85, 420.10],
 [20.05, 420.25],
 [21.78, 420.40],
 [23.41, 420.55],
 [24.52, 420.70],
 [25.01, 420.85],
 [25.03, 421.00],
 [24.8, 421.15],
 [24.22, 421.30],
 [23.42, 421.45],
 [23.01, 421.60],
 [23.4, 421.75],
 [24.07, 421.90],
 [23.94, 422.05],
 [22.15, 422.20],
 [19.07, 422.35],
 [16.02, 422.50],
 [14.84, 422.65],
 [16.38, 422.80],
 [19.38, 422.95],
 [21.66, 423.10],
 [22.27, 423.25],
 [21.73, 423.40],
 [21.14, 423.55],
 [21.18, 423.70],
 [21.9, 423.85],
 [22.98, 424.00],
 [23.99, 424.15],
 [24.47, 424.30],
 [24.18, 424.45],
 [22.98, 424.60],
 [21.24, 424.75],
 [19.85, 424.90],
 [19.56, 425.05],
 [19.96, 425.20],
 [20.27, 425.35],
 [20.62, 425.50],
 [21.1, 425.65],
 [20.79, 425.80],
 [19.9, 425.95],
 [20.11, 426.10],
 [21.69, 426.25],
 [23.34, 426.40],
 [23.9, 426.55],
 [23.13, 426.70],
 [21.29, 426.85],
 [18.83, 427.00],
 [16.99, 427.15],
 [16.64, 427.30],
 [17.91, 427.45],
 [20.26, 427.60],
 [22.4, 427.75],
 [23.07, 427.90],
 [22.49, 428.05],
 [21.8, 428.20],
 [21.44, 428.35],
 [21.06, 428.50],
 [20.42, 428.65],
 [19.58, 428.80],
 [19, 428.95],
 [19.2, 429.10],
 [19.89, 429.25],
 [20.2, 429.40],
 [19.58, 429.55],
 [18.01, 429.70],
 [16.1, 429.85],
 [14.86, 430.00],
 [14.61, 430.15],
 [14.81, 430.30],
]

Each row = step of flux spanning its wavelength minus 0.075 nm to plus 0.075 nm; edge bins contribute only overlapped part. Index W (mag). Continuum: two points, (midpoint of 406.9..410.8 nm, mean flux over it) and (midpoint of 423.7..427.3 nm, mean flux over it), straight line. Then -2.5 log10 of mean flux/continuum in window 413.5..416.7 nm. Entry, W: -0.05 mag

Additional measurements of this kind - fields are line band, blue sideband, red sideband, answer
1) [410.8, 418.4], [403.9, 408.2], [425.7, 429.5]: -0.14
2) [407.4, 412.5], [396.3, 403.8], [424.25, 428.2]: -0.20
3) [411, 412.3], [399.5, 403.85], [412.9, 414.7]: -0.11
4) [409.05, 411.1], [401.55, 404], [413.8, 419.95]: -0.04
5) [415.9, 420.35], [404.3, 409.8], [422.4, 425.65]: -0.07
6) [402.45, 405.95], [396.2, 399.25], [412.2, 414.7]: -0.19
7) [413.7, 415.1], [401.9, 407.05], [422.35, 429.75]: -0.10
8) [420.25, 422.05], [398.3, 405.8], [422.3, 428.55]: -0.14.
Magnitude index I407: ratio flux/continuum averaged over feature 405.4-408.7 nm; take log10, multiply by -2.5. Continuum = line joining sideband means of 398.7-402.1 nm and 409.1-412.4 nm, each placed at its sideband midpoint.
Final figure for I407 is 0.11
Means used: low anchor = 21.3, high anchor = 23.4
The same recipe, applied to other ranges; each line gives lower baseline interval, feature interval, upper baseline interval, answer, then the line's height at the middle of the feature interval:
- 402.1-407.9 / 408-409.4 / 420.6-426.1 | -0.20 mag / 20.6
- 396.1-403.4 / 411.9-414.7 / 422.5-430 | -0.18 mag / 19.3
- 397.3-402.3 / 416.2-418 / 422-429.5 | -0.12 mag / 20.5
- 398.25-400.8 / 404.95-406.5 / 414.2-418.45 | 0.03 mag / 21.1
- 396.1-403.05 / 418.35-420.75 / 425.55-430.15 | -0.11 mag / 19.5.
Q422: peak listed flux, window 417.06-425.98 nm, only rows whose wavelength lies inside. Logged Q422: 25.03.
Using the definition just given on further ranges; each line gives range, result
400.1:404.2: 23.88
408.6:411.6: 26.26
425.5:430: 23.9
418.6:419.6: 23.17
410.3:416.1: 25.11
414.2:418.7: 25.23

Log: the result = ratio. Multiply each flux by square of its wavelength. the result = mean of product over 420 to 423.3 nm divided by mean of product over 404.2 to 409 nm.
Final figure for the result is 1.1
